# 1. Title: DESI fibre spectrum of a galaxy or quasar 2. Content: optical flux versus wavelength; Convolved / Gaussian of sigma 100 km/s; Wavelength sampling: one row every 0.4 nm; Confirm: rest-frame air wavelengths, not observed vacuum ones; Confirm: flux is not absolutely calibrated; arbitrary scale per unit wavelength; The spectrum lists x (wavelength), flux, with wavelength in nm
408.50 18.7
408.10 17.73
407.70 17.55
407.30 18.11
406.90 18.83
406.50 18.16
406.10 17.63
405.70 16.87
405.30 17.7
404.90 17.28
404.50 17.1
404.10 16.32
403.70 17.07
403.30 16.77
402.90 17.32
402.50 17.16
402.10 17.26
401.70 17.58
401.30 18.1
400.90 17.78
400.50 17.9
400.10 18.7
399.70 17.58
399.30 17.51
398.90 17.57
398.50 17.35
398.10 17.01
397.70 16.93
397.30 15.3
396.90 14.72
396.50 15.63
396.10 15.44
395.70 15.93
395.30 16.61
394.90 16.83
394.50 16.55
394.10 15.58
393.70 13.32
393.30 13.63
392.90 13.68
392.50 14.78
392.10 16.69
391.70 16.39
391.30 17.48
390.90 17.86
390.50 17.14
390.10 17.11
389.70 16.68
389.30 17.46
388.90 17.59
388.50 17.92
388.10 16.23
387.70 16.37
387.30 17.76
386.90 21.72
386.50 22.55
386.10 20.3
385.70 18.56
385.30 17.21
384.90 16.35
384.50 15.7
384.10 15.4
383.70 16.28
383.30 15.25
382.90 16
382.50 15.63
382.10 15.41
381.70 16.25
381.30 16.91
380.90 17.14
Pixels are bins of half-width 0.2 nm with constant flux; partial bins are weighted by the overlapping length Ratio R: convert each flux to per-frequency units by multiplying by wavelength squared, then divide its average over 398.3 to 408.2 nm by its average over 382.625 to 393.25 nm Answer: 1.11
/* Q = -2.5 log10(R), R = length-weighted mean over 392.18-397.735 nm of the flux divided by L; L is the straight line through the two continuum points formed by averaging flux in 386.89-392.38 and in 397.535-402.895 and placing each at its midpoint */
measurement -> 0.139 mag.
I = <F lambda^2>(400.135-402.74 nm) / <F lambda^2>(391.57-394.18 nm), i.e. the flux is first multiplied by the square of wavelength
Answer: 1.25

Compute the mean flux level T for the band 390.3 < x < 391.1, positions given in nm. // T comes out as 17.5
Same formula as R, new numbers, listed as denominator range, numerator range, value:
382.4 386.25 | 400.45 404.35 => 1.14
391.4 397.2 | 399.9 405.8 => 1.18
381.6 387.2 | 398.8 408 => 1.11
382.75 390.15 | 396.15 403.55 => 1.04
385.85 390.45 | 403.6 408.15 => 1.05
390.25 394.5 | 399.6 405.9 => 1.17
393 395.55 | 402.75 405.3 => 1.16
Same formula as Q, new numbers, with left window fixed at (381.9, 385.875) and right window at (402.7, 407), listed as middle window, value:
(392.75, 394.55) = 0.161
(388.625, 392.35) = -0.039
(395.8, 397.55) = 0.102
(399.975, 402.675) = -0.039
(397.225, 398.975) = 0.004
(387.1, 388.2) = -0.030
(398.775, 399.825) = -0.033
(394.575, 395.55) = 0.008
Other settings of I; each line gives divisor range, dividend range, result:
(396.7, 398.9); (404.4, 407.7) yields 1.13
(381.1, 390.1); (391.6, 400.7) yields 0.99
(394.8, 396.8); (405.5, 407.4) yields 1.18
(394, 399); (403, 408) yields 1.12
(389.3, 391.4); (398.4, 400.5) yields 1.08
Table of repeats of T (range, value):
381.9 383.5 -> 15.6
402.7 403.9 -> 17.1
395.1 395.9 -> 16.3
